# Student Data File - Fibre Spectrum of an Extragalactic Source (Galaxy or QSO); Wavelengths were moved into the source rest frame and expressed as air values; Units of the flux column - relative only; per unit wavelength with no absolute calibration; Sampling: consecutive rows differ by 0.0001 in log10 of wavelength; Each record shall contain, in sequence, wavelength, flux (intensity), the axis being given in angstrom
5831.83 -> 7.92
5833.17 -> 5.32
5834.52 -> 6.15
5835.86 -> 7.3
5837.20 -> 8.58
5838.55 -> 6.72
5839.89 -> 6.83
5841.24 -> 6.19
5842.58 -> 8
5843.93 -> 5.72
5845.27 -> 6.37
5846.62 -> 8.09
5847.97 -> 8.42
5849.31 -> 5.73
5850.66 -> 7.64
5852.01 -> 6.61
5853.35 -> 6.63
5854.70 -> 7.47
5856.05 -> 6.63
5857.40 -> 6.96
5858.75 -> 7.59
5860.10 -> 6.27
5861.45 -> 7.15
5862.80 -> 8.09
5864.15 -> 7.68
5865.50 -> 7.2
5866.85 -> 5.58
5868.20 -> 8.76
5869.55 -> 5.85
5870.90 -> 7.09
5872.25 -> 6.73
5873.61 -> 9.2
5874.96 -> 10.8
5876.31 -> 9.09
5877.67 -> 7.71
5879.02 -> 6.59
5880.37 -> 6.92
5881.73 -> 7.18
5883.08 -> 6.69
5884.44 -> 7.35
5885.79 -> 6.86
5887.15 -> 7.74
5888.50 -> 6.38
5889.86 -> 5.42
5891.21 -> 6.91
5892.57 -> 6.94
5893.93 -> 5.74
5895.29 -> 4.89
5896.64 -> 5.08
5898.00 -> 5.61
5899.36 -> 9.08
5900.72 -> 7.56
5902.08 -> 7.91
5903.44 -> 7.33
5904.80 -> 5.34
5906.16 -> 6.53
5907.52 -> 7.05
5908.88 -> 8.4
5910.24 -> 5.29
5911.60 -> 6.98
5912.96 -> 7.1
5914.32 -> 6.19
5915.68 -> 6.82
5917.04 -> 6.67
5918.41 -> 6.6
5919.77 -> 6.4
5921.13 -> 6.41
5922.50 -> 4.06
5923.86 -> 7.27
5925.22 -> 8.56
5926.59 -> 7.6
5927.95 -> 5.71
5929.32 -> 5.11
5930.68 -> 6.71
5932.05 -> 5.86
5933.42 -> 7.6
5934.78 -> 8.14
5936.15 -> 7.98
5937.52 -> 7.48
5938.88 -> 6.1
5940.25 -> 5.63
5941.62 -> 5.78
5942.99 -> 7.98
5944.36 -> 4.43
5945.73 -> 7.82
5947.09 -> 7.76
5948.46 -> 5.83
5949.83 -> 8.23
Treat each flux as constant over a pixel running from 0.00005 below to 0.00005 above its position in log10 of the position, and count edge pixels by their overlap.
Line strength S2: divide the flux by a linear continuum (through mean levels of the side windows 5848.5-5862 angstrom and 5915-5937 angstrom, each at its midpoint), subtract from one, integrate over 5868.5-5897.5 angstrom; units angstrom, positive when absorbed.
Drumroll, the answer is -0.8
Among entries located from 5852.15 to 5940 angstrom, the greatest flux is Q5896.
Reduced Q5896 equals 10.8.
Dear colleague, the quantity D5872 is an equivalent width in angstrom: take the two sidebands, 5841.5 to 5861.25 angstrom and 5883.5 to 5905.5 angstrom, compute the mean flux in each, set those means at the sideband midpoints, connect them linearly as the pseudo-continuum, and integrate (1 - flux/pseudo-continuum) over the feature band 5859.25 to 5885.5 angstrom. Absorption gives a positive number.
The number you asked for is -2.48 angstrom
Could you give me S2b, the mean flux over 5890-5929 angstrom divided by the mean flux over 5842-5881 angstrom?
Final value 0.90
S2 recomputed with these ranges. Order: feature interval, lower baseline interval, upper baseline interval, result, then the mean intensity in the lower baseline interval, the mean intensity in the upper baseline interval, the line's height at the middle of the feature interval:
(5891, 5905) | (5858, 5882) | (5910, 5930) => 0.65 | 7.53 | 6.48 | 6.94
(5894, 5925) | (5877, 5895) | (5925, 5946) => 0.72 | 6.76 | 6.72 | 6.74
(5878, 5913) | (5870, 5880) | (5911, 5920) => 3.01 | 8.08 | 6.69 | 7.38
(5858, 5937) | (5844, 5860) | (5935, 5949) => -0.86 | 7.02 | 6.74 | 6.88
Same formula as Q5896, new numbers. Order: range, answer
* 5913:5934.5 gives 8.56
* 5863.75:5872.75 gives 8.76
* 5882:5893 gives 7.74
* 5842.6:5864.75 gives 8.42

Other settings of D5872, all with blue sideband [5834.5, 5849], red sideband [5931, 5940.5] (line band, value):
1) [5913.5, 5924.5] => 1.14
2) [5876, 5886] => -0.23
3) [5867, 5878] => -1.47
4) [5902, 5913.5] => 0.37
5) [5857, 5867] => -0.05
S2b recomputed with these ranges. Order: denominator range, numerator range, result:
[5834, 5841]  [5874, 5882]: 1.15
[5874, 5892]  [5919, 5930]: 0.87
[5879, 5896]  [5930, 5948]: 1.04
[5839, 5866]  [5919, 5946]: 0.94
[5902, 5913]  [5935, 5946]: 0.98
